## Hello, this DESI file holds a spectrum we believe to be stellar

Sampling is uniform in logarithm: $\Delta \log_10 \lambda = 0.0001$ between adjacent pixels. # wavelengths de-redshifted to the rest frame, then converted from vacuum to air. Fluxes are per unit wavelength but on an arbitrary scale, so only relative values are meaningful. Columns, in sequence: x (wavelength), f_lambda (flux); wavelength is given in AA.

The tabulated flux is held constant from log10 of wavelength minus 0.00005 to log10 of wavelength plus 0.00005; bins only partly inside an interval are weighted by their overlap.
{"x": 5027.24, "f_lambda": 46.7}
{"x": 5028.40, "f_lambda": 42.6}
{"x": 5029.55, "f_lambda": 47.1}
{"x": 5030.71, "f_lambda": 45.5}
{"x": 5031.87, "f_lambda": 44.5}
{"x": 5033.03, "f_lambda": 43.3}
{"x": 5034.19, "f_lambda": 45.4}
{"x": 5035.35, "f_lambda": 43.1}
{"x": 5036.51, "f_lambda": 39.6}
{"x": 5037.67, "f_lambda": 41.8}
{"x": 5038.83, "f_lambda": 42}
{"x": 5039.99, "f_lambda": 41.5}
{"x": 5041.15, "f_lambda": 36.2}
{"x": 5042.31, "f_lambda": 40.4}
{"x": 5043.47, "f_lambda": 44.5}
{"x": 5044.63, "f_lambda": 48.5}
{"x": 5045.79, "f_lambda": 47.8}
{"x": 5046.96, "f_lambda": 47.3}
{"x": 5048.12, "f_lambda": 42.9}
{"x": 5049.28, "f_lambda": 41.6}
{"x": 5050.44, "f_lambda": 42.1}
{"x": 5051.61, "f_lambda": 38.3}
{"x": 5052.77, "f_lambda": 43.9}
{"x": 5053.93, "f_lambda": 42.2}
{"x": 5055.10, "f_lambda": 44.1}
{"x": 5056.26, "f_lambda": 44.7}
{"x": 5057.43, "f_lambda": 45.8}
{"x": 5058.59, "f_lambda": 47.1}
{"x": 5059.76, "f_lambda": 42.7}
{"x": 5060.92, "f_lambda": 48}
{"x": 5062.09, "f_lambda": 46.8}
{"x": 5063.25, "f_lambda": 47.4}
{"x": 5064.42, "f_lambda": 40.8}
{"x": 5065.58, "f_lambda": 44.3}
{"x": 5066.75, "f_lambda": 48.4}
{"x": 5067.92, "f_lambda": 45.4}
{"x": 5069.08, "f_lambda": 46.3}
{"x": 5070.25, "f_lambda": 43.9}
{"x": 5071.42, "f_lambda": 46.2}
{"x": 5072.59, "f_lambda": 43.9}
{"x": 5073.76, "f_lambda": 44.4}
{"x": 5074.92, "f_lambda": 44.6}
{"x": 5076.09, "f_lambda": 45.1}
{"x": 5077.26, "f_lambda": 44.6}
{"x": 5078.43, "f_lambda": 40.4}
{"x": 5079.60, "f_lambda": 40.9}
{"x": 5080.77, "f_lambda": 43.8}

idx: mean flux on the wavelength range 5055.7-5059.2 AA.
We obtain 45.8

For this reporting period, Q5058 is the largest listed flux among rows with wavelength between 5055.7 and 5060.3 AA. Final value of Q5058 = 47.1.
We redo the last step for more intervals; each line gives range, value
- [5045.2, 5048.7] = 47.8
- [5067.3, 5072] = 46.3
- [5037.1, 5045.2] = 48.5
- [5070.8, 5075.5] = 46.2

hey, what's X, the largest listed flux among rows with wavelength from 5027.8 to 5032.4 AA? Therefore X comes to 47.1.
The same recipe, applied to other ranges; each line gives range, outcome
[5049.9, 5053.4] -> 43.9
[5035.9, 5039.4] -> 42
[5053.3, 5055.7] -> 44.1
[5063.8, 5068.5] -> 48.4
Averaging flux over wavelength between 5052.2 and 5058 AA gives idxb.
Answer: 44.1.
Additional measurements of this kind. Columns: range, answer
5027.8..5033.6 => 44.6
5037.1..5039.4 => 41.9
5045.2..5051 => 44.4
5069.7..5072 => 45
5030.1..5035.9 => 44.3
